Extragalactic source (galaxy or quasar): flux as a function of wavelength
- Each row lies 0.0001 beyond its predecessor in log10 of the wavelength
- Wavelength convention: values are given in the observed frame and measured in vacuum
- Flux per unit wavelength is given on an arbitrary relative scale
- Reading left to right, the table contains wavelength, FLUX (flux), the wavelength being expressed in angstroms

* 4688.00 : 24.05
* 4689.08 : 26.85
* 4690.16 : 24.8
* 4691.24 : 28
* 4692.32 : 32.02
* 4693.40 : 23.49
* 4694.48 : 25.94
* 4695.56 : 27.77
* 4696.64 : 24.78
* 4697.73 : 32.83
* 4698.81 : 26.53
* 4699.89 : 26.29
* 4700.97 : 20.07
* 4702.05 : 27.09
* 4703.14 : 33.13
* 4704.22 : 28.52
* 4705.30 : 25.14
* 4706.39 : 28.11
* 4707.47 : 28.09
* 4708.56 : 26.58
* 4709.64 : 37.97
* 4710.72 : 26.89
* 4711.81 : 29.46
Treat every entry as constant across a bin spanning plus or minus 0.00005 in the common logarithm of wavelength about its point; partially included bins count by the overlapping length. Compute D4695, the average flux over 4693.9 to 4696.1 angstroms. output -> 26.8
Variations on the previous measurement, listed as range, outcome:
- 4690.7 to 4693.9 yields 27.9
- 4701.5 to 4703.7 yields 30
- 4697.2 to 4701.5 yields 26.5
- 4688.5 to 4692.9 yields 27.8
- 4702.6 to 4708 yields 28.6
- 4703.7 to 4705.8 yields 26.9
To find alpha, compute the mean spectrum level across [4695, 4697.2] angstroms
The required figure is 26.2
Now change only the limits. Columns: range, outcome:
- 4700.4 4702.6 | 23.6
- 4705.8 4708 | 28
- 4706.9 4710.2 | 30.9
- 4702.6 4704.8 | 30.8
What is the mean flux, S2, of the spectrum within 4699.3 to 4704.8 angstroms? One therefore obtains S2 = 27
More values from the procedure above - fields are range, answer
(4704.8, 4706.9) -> 26.6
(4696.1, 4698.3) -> 28.7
